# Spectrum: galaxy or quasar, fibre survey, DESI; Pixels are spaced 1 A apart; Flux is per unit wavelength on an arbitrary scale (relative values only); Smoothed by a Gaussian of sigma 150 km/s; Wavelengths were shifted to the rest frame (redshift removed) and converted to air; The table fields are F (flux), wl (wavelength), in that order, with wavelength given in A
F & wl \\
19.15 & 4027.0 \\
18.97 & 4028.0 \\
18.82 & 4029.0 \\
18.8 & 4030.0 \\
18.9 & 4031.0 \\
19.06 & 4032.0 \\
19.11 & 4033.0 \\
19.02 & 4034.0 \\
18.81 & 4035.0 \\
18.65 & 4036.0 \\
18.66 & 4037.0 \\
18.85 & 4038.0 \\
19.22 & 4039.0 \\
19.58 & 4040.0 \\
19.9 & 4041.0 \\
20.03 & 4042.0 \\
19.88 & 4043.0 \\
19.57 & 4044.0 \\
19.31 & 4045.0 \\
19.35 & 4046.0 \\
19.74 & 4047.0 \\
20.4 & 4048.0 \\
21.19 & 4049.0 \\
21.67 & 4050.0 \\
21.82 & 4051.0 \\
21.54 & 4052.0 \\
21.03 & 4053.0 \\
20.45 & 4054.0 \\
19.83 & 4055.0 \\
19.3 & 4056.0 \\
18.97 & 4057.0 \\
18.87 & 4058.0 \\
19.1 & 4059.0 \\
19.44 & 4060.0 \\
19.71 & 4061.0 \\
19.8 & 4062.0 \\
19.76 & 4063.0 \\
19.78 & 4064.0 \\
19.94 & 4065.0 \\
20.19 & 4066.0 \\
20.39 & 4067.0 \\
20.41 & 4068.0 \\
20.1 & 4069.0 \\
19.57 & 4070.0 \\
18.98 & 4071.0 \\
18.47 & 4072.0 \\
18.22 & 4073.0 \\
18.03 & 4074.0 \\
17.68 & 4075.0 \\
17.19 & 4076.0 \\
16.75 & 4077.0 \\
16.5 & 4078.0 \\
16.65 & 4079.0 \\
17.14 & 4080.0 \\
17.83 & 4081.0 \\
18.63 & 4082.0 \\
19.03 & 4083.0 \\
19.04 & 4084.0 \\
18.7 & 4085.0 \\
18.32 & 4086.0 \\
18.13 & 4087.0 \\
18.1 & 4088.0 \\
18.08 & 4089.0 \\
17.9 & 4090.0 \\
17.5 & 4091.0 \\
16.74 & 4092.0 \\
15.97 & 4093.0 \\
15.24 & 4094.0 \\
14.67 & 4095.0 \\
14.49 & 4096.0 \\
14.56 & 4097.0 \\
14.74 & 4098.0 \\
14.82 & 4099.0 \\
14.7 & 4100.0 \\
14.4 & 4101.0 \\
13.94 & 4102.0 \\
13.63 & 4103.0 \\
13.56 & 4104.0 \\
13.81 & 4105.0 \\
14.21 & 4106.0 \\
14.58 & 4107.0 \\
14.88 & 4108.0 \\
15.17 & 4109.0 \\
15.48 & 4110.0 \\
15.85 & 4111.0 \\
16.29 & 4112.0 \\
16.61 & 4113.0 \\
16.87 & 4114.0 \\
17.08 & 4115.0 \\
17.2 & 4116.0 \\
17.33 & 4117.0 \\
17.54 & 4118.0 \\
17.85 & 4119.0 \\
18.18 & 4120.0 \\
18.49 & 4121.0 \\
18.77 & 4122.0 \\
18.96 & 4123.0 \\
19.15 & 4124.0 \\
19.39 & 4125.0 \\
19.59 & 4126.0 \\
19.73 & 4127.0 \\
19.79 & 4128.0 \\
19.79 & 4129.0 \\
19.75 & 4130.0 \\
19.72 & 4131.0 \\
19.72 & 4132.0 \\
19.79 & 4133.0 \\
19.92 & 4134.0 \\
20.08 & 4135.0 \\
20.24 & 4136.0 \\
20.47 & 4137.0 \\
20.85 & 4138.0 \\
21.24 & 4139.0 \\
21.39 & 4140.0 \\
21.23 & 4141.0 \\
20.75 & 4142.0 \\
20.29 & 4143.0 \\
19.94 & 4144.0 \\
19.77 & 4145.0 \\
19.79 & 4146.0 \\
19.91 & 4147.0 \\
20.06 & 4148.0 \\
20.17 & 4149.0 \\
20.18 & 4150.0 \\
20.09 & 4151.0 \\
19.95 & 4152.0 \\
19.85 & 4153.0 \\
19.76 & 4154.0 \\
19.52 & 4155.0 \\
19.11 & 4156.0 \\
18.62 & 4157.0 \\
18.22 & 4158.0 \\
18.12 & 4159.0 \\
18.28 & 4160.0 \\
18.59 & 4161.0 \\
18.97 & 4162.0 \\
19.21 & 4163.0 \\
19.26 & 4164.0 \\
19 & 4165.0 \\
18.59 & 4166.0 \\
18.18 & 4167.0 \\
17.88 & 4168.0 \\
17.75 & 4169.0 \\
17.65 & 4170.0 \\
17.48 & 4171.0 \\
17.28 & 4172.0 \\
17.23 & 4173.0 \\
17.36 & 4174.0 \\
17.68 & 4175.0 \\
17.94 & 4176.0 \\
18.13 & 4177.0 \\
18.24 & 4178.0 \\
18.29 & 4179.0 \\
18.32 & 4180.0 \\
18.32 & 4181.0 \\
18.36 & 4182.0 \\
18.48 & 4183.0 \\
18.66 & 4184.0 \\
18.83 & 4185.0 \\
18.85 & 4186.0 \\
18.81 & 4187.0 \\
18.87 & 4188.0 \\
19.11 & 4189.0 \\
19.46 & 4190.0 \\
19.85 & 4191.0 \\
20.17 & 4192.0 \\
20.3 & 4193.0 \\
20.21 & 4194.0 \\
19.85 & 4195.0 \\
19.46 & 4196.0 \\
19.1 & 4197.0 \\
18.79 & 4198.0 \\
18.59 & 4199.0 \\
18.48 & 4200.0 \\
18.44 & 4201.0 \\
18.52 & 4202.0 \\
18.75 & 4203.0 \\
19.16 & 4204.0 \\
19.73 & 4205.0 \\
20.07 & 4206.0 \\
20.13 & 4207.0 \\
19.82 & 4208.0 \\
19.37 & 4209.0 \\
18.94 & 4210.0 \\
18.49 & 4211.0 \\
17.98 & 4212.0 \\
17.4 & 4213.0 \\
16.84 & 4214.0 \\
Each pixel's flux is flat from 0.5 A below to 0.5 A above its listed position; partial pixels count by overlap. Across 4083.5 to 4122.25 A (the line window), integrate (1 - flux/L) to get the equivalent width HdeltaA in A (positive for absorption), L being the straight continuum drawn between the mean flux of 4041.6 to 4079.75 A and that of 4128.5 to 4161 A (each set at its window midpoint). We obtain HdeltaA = 6.8 A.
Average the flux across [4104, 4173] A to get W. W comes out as 18.6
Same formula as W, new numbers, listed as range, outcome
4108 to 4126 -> 17.4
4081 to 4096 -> 17.5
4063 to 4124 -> 17.1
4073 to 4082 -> 17.4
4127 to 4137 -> 19.9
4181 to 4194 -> 19.2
